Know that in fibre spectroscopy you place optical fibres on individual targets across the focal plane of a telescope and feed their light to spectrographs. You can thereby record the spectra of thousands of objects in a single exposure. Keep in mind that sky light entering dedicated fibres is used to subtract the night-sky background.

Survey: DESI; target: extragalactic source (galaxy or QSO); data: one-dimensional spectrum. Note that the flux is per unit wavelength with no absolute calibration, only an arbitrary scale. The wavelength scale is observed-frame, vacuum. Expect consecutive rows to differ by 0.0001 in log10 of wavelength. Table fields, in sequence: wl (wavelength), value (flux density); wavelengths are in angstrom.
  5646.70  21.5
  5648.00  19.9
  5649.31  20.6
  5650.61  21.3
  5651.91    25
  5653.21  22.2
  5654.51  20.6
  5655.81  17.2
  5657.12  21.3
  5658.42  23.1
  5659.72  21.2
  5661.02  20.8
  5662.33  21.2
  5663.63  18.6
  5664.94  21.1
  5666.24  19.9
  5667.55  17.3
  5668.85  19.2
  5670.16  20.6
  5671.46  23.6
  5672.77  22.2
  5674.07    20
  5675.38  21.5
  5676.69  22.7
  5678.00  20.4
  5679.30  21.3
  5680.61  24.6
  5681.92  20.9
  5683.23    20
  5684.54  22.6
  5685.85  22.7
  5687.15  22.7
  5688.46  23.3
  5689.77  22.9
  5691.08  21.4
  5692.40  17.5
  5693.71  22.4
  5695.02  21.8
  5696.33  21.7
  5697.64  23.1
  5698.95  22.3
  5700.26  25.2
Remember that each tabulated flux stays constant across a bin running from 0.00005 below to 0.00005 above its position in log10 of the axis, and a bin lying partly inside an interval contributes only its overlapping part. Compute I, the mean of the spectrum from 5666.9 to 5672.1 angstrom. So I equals 20.2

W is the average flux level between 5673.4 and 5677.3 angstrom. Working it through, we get 21.4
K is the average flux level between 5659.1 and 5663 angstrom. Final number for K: 21.1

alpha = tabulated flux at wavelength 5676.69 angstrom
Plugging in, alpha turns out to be 22.7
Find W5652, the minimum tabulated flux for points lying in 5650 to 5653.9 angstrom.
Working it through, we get 21.3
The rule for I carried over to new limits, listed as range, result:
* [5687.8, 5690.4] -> 23.1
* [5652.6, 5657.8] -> 20.3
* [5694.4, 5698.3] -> 22.2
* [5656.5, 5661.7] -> 21.6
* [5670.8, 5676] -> 21.8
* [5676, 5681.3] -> 22.2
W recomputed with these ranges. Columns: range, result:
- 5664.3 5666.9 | 20.5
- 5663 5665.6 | 19.9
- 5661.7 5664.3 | 19.9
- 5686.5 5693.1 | 21.6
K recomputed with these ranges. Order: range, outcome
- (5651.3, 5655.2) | 22.5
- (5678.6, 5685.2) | 21.9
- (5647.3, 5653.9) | 21.8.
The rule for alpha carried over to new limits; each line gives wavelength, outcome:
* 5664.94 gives 21.1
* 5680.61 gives 24.6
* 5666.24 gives 19.9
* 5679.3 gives 21.3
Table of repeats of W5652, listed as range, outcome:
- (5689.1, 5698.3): 17.5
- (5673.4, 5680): 20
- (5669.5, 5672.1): 20.6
